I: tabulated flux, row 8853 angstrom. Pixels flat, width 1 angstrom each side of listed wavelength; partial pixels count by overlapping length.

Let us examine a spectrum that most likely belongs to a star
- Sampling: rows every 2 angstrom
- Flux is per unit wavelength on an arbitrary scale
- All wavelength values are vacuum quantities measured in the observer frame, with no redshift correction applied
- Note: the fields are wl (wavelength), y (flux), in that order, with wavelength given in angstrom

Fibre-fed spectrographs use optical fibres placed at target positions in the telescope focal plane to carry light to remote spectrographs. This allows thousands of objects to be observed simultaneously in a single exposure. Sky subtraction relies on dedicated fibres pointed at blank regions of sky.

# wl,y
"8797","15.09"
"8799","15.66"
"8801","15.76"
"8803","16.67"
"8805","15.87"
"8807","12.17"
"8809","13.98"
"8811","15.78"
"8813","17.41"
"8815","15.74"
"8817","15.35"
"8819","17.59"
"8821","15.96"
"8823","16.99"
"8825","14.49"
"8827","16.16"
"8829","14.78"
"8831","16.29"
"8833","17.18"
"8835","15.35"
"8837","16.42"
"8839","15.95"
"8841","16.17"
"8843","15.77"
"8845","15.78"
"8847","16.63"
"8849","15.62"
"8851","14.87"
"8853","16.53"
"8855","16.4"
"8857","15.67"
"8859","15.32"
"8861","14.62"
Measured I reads 16.53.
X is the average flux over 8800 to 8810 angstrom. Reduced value 14.9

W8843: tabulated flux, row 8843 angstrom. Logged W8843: 15.77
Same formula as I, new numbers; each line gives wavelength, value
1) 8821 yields 15.96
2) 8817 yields 15.35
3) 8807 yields 12.17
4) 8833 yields 17.18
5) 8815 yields 15.74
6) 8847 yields 16.63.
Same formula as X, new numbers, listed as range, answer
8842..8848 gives 16.1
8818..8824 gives 16.8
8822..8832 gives 15.7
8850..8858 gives 15.9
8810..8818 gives 16.1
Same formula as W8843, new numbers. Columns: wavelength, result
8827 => 16.16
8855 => 16.4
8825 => 14.49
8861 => 14.62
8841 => 16.17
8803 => 16.67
